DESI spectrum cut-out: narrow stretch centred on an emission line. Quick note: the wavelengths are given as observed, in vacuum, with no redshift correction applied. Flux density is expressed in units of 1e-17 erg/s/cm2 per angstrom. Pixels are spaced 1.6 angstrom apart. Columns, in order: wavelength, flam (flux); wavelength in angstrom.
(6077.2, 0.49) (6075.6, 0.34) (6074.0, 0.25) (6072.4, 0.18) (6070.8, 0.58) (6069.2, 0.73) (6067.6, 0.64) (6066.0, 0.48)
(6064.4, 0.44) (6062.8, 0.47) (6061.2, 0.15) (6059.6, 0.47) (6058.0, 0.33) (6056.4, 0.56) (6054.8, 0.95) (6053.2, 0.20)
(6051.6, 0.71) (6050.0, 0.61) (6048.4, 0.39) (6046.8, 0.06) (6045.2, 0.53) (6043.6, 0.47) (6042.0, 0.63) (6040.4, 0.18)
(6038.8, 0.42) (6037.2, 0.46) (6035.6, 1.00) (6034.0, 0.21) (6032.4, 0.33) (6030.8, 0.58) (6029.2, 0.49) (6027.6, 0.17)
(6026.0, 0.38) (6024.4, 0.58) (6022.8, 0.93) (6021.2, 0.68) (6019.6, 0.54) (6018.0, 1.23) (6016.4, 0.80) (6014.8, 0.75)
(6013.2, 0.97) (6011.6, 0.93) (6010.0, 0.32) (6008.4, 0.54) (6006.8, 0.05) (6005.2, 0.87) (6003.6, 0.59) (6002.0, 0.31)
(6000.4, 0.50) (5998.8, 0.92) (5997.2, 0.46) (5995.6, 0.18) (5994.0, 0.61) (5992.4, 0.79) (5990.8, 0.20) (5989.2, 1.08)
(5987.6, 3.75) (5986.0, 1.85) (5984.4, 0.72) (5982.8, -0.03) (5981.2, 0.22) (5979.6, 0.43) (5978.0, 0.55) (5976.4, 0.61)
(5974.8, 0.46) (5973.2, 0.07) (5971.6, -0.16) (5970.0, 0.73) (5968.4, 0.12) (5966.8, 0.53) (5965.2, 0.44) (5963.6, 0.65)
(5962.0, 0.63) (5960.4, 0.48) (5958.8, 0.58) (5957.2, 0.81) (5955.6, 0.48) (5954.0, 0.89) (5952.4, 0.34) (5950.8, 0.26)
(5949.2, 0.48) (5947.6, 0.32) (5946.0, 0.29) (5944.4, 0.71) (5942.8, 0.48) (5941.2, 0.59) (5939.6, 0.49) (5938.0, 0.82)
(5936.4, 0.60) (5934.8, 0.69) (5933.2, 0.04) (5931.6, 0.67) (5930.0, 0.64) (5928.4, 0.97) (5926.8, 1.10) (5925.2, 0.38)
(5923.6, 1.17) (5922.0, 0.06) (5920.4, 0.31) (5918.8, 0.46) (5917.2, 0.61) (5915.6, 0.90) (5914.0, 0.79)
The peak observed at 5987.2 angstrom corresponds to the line H-beta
